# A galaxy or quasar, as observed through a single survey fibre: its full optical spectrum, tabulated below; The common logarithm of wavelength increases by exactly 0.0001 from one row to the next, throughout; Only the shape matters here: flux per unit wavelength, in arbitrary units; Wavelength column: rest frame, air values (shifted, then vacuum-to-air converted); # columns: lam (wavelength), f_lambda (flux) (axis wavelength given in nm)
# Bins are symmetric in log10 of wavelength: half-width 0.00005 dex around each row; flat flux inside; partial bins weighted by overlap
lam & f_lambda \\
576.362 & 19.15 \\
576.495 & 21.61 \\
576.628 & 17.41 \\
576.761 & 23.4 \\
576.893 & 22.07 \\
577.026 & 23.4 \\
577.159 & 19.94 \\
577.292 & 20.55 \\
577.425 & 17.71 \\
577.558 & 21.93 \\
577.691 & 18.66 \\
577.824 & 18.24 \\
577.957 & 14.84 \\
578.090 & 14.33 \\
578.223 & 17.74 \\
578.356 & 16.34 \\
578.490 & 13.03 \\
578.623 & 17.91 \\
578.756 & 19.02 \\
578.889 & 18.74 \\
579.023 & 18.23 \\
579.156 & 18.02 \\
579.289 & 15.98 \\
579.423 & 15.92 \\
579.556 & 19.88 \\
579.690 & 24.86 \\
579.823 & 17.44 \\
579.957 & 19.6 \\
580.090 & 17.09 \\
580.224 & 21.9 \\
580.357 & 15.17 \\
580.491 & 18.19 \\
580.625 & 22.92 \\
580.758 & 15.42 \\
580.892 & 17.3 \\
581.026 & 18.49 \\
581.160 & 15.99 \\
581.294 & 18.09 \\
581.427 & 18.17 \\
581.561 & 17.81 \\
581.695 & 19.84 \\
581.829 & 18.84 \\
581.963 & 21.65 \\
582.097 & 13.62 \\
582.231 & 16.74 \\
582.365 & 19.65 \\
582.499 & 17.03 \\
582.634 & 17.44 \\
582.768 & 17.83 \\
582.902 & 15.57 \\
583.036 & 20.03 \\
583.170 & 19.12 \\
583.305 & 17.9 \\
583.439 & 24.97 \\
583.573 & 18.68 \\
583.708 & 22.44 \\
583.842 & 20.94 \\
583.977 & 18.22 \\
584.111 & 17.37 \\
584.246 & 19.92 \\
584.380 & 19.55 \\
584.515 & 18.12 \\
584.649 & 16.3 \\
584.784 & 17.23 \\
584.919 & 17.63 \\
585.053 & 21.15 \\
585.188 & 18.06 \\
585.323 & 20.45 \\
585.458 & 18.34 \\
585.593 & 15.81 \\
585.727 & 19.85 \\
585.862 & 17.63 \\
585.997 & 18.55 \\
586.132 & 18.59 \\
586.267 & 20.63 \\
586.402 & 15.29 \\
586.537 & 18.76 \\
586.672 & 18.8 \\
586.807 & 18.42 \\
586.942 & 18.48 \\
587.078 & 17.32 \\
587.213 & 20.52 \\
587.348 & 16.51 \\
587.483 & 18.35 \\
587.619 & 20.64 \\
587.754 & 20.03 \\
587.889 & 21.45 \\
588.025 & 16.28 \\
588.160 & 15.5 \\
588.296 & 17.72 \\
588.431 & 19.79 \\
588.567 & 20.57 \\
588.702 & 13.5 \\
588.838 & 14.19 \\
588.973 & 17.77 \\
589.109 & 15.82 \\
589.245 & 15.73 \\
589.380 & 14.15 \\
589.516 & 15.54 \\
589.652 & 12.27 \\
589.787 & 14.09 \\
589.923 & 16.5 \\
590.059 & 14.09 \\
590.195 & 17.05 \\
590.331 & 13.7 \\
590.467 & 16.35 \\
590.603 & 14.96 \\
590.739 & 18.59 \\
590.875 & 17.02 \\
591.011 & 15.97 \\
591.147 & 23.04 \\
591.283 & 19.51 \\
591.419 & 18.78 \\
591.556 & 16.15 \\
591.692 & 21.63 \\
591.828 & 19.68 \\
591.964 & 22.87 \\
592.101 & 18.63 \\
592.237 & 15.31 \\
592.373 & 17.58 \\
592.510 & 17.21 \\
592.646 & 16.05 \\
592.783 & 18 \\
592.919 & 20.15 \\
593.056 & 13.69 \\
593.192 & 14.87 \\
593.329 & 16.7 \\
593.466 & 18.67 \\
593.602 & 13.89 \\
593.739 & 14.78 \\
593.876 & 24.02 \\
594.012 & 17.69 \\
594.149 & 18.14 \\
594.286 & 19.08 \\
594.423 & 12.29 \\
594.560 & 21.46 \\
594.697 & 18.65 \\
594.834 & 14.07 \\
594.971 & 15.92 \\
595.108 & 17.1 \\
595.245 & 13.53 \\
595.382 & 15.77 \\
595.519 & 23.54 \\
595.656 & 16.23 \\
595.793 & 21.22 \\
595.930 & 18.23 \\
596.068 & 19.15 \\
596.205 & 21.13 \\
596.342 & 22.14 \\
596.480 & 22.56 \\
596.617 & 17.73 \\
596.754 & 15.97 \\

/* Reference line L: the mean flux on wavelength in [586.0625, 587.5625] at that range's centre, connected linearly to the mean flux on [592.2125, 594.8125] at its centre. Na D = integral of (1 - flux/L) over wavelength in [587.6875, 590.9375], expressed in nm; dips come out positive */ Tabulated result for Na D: 0.29 nm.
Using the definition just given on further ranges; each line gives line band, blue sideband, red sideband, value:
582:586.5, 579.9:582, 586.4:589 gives -0.061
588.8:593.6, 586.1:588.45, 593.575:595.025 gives 0.255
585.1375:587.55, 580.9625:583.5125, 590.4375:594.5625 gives -0.030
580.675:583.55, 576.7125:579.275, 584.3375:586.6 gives 0.036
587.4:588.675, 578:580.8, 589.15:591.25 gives -0.181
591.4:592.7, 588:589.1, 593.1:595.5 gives -0.112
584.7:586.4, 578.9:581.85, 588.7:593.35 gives -0.083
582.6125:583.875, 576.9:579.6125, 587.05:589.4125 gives -0.119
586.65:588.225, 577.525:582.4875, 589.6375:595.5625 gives -0.085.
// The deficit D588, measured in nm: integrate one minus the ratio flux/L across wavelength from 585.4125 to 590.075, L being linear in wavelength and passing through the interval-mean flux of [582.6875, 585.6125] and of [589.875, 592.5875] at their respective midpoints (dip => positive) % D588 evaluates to 0.24 nm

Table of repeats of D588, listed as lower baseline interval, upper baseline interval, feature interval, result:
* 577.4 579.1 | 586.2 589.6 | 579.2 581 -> -0.11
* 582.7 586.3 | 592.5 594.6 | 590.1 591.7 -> 0.02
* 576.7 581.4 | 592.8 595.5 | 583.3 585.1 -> -0.13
